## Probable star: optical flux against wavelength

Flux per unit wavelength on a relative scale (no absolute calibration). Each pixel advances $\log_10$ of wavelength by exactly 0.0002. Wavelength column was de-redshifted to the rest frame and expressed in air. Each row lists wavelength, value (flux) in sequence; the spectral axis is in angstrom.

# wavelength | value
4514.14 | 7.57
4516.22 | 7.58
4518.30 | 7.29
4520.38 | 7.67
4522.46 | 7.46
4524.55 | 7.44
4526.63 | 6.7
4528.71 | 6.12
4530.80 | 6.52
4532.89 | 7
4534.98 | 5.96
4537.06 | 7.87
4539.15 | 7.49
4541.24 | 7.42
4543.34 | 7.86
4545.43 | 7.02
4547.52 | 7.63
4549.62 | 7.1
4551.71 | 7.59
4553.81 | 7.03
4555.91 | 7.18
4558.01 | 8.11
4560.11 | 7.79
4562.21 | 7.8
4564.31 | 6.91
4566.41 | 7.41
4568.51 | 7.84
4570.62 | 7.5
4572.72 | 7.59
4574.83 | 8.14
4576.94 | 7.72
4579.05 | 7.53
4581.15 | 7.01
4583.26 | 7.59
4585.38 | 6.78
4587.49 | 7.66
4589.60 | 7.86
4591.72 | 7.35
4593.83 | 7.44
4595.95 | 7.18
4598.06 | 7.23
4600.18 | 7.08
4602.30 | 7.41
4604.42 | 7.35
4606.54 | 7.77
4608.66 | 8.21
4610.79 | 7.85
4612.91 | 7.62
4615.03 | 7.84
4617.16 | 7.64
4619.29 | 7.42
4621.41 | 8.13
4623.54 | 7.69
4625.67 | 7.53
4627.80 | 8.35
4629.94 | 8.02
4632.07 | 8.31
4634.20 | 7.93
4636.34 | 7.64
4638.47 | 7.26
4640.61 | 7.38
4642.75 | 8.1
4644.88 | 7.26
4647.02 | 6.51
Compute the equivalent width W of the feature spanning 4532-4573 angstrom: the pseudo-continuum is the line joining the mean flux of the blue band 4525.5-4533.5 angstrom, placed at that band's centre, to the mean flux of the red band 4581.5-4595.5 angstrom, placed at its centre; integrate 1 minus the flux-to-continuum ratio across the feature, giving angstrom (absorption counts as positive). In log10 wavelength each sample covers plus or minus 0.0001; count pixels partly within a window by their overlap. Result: -3.0 angstrom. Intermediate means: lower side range 6.57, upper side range 7.41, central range 7.4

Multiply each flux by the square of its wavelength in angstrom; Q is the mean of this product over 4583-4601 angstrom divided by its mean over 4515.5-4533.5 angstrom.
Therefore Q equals 1.1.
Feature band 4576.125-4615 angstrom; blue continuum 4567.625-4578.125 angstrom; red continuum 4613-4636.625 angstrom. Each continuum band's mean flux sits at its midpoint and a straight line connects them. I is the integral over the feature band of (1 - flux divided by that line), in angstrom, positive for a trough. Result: 1.54 angstrom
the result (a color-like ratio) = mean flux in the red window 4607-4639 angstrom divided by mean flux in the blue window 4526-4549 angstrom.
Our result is 1.11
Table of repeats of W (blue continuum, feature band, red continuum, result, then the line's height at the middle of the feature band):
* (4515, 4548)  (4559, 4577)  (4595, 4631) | -0.56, 7.4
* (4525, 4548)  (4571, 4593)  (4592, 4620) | -0.45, 7.37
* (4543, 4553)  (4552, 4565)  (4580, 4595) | -0.17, 7.4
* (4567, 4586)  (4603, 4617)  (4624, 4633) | 0.16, 7.85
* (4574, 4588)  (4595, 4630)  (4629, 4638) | 0.42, 7.75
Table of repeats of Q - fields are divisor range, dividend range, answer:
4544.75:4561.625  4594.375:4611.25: 1.03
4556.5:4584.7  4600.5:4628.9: 1.04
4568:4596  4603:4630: 1.05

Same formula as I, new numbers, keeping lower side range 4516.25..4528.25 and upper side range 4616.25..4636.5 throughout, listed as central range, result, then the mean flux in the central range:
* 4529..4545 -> 0.6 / 7.1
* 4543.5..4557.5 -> 0.2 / 7.33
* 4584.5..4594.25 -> 0.3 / 7.43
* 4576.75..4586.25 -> 0.4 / 7.3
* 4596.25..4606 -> 0.6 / 7.29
